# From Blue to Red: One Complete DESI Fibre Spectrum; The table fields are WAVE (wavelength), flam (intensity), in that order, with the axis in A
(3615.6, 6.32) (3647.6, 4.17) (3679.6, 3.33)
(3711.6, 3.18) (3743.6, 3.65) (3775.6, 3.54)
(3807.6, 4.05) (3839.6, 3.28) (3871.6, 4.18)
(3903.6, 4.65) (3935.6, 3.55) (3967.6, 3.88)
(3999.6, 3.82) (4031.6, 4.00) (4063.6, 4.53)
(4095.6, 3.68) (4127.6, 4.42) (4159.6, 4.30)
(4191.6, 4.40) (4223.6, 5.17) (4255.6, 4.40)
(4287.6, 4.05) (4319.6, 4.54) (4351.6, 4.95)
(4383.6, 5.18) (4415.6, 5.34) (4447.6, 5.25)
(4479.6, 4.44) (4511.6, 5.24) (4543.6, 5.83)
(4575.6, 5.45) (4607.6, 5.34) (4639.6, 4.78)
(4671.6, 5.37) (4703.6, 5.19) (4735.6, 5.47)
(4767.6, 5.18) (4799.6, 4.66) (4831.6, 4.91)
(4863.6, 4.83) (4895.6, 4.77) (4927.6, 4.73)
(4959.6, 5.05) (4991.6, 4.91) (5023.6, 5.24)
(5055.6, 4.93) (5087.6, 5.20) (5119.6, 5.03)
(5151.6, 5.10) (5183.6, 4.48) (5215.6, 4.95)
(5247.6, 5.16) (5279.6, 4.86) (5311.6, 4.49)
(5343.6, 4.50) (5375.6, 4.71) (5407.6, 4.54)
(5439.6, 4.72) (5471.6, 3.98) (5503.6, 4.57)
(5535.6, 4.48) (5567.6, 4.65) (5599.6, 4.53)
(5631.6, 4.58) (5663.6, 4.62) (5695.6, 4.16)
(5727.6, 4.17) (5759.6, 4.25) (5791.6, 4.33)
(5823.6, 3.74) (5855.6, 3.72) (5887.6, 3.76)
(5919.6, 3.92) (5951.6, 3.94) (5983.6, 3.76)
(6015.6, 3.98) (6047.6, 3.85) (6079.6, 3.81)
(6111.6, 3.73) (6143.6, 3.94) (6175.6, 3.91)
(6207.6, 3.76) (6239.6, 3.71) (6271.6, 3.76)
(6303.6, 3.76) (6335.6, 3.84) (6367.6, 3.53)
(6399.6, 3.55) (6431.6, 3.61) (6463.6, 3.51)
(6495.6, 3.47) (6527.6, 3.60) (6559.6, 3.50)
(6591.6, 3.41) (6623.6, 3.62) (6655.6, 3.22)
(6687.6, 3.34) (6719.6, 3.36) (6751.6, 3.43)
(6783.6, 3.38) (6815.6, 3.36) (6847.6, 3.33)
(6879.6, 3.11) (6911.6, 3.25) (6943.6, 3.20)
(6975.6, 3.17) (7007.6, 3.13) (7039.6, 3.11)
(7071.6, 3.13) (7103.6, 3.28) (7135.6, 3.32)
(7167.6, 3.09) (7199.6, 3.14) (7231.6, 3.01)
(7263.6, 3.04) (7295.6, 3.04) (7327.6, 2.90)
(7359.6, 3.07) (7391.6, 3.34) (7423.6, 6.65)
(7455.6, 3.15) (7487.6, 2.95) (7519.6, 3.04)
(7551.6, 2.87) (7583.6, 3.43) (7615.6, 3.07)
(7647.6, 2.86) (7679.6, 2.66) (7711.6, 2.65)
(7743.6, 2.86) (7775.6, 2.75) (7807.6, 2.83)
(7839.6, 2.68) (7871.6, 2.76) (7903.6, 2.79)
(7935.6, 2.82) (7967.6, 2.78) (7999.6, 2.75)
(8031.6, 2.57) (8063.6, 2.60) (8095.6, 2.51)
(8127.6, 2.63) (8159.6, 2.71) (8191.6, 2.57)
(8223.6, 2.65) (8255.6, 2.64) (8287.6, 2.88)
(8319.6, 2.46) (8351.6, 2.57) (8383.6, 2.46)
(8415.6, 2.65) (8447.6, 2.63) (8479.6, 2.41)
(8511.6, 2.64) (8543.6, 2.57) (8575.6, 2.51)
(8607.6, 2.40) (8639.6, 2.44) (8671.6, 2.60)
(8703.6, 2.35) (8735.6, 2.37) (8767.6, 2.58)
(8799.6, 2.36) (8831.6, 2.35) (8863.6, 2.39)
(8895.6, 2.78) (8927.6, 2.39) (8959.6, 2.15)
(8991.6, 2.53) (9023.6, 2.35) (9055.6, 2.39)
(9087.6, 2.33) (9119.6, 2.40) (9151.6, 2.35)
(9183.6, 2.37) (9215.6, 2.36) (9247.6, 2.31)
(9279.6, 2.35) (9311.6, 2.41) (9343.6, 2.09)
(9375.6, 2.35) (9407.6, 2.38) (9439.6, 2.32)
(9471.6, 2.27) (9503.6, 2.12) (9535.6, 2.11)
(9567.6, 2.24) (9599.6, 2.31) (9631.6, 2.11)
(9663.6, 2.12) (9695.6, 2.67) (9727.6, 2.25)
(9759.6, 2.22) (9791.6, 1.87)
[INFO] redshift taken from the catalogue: 0.129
